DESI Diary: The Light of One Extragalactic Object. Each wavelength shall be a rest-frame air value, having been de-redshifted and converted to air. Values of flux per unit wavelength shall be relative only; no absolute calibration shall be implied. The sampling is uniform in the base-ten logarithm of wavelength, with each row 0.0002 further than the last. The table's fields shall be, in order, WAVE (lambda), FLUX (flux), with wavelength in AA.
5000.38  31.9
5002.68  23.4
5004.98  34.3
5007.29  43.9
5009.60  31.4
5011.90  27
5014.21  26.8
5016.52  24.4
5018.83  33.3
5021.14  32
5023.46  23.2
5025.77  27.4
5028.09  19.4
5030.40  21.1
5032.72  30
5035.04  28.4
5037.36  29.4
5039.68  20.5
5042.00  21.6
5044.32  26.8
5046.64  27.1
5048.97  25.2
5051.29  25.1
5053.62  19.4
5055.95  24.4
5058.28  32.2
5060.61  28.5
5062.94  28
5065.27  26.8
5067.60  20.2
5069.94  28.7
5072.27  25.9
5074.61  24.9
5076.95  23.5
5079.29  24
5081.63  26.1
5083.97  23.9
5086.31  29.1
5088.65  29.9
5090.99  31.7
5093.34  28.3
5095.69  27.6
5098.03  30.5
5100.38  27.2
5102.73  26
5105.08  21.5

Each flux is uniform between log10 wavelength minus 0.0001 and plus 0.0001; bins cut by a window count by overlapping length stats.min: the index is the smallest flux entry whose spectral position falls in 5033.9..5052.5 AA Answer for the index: 20.5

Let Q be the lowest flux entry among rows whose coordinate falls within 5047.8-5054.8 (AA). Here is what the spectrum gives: 19.4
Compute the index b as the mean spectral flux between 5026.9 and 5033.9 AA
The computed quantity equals 23.5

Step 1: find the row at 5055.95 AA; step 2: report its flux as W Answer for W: 24.4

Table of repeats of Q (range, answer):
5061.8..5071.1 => 20.2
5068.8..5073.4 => 25.9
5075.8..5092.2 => 23.5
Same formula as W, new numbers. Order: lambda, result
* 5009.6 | 31.4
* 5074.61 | 24.9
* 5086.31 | 29.1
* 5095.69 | 27.6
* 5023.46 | 23.2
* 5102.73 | 26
